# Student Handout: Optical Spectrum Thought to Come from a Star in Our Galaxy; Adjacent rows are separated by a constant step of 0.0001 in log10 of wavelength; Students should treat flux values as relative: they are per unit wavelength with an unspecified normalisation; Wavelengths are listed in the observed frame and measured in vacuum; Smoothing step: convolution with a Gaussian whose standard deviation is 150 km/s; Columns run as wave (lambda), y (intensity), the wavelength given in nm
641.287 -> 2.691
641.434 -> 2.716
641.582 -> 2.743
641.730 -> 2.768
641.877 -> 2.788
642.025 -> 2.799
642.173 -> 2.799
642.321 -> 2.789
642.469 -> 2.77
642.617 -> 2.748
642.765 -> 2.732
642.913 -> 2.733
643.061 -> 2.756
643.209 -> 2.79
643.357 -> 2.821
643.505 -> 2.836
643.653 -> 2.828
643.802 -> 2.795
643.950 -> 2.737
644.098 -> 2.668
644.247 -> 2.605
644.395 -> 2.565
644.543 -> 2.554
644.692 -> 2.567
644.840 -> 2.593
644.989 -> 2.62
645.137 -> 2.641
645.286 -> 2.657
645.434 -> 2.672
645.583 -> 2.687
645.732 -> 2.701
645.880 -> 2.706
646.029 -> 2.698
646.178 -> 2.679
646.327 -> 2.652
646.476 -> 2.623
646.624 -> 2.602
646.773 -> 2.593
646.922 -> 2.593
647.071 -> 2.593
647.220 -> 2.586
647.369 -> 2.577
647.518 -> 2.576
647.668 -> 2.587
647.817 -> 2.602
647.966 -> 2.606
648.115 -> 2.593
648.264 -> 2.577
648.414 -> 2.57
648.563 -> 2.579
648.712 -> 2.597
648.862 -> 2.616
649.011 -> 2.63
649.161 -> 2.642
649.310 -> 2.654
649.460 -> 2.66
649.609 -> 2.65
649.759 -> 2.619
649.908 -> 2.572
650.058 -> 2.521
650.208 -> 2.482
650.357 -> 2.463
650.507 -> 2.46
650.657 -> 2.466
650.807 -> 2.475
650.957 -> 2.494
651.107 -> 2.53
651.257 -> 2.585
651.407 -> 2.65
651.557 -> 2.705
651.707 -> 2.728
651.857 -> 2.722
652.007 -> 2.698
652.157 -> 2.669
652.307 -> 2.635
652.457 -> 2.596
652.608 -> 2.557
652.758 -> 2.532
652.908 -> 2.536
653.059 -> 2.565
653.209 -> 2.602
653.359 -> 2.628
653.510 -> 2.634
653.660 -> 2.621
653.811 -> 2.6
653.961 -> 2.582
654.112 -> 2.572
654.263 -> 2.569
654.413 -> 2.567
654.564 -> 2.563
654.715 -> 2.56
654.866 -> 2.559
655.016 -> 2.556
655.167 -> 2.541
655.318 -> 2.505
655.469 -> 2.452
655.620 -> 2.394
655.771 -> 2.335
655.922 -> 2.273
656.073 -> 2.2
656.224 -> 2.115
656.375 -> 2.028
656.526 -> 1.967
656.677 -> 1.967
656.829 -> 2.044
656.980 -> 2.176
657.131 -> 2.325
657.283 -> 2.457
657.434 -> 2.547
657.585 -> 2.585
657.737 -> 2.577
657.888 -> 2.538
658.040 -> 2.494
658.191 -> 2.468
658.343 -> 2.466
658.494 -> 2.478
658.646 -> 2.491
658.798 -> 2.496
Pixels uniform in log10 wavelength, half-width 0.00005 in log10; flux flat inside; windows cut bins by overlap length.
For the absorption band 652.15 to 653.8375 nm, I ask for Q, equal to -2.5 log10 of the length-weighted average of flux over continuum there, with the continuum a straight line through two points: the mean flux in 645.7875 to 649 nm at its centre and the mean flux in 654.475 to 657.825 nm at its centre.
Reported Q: -0.06 mag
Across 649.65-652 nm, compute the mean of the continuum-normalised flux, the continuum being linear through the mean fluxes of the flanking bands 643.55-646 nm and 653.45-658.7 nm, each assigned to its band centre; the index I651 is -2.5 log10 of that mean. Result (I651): -0.01 mag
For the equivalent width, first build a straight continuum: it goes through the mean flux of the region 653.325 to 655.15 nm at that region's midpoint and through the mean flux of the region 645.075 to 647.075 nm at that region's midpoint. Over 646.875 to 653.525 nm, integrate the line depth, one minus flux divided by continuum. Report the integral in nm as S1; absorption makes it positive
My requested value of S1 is 0.06 nm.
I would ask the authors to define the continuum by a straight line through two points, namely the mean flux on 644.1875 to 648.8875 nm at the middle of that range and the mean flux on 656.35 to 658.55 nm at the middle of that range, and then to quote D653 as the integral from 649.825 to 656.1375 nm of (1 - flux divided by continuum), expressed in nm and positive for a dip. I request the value -0.23 nm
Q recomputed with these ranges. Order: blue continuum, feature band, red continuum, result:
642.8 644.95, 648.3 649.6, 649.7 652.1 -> -0.004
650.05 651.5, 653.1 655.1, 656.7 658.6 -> -0.051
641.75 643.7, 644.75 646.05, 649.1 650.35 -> 0.020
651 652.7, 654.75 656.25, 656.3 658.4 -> 0.013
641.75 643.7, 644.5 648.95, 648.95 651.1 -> 0.017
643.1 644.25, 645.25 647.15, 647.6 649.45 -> 0.014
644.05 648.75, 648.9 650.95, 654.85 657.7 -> -0.022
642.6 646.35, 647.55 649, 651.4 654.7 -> 0.027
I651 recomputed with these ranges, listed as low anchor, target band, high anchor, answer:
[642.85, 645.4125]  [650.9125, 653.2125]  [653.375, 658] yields -0.05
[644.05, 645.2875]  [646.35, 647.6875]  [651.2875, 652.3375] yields 0.01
